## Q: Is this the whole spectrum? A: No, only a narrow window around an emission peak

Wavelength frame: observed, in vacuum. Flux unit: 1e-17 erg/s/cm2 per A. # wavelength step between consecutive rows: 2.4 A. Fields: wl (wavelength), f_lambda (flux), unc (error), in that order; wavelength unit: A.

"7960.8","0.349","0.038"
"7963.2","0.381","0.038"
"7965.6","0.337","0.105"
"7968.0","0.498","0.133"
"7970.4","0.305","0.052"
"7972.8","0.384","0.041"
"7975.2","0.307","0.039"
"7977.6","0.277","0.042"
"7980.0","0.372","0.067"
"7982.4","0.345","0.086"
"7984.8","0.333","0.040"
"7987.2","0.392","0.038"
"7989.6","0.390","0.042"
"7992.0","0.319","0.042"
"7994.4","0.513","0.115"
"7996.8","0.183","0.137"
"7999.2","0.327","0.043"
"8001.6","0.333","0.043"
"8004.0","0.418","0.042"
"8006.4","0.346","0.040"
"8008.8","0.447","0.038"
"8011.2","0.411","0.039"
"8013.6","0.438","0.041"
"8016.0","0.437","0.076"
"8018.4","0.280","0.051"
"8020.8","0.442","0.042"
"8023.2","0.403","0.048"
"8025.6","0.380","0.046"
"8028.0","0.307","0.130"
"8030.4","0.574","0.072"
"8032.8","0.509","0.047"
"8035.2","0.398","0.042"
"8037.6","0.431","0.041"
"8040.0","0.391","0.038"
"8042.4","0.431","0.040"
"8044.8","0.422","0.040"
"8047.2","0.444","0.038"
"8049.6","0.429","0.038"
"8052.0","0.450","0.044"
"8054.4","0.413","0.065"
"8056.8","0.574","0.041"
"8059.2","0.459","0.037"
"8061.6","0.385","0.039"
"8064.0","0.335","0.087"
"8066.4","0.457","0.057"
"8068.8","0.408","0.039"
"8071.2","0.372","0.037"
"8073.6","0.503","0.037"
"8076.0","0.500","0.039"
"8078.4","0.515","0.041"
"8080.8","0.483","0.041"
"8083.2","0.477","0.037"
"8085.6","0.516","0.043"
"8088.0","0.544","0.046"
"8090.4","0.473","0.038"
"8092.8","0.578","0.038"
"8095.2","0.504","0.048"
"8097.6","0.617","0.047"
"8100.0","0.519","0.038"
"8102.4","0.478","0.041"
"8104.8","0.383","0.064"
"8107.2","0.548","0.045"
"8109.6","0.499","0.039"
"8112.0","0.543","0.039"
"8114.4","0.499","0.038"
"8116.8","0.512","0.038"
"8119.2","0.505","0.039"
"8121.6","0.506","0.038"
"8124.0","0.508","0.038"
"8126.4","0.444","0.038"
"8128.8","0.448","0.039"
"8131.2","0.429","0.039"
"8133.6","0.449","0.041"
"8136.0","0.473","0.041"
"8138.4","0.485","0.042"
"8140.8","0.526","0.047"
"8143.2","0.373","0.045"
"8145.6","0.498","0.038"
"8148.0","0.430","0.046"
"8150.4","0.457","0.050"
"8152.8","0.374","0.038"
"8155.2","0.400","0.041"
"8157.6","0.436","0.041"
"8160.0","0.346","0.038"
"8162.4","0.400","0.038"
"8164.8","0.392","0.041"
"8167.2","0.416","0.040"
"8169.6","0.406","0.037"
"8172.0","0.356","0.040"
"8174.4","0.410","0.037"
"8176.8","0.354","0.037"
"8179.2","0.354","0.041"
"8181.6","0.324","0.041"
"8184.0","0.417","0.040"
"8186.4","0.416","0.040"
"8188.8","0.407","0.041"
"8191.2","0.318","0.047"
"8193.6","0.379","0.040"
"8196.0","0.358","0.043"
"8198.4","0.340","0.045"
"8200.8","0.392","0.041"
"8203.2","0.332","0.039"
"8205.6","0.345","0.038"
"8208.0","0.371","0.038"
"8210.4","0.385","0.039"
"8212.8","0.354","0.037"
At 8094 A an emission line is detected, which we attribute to Mg II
